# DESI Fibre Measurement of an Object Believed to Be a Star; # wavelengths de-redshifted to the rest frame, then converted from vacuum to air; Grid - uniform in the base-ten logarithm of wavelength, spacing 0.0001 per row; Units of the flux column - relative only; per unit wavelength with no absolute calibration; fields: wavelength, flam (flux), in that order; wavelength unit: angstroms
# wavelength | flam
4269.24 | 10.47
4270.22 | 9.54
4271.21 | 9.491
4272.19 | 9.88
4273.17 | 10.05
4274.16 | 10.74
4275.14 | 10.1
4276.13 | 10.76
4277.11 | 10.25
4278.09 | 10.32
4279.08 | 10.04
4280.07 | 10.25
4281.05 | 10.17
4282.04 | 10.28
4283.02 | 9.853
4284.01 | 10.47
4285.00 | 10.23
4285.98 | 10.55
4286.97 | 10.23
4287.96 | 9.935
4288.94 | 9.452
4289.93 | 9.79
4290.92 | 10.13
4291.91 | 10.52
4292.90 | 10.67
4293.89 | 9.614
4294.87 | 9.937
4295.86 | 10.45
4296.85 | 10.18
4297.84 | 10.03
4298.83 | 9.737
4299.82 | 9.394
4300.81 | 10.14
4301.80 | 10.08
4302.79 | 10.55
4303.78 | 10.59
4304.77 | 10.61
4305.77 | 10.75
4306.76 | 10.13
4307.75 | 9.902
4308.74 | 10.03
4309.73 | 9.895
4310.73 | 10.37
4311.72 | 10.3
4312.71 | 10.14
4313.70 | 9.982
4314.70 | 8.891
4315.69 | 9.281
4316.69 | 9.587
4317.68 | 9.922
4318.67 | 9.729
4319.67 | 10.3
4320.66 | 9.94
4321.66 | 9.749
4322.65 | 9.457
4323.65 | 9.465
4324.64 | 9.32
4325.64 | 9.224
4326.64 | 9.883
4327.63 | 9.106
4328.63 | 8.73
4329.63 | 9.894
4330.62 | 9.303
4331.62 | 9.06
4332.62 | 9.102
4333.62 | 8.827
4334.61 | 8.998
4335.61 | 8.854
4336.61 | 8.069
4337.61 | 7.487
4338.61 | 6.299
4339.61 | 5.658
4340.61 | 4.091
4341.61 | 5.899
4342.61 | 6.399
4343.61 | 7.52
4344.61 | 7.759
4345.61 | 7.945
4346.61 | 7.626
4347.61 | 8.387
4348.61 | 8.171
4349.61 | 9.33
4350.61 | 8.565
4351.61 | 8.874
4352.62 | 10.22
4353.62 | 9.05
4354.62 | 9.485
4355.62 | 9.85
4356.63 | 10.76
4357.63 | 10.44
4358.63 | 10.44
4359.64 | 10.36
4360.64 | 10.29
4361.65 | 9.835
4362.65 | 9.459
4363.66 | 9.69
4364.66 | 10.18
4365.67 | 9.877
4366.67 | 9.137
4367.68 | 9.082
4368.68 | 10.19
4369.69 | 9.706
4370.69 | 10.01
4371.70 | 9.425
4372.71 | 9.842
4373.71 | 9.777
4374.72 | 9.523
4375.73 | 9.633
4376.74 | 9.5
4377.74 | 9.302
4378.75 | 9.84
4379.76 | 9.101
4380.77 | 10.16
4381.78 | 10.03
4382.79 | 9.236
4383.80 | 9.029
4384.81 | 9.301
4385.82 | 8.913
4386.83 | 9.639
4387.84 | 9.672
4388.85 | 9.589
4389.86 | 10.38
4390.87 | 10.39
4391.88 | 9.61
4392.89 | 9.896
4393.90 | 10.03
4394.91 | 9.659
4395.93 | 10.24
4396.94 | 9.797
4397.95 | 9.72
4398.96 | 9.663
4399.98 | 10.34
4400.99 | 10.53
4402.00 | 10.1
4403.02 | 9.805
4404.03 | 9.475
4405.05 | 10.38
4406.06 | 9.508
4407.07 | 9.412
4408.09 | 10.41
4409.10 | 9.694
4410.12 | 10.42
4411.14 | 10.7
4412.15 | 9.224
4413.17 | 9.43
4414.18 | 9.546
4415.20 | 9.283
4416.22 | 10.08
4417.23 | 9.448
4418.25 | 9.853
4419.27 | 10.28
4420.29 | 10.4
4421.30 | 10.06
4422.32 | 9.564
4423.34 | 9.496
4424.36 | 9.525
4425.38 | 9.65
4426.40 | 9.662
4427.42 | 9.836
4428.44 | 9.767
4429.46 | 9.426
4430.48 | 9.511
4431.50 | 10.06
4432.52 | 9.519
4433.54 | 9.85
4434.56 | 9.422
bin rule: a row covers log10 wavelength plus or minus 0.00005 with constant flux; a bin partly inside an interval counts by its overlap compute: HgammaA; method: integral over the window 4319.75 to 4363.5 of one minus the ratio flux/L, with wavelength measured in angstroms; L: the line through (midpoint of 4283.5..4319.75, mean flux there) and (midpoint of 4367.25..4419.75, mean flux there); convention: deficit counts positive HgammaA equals 5.0 angstroms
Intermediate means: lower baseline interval 10.1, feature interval 8.79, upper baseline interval 9.77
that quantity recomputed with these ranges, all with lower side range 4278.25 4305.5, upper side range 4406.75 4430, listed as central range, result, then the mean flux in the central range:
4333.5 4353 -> 4.46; 7.71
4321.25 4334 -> 0.92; 9.32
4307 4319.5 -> 0.29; 9.85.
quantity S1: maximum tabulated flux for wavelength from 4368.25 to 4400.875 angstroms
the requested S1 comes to 10.39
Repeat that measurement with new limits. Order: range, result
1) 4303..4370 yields 10.76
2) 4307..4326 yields 10.37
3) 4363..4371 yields 10.19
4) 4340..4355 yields 10.22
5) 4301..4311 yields 10.75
